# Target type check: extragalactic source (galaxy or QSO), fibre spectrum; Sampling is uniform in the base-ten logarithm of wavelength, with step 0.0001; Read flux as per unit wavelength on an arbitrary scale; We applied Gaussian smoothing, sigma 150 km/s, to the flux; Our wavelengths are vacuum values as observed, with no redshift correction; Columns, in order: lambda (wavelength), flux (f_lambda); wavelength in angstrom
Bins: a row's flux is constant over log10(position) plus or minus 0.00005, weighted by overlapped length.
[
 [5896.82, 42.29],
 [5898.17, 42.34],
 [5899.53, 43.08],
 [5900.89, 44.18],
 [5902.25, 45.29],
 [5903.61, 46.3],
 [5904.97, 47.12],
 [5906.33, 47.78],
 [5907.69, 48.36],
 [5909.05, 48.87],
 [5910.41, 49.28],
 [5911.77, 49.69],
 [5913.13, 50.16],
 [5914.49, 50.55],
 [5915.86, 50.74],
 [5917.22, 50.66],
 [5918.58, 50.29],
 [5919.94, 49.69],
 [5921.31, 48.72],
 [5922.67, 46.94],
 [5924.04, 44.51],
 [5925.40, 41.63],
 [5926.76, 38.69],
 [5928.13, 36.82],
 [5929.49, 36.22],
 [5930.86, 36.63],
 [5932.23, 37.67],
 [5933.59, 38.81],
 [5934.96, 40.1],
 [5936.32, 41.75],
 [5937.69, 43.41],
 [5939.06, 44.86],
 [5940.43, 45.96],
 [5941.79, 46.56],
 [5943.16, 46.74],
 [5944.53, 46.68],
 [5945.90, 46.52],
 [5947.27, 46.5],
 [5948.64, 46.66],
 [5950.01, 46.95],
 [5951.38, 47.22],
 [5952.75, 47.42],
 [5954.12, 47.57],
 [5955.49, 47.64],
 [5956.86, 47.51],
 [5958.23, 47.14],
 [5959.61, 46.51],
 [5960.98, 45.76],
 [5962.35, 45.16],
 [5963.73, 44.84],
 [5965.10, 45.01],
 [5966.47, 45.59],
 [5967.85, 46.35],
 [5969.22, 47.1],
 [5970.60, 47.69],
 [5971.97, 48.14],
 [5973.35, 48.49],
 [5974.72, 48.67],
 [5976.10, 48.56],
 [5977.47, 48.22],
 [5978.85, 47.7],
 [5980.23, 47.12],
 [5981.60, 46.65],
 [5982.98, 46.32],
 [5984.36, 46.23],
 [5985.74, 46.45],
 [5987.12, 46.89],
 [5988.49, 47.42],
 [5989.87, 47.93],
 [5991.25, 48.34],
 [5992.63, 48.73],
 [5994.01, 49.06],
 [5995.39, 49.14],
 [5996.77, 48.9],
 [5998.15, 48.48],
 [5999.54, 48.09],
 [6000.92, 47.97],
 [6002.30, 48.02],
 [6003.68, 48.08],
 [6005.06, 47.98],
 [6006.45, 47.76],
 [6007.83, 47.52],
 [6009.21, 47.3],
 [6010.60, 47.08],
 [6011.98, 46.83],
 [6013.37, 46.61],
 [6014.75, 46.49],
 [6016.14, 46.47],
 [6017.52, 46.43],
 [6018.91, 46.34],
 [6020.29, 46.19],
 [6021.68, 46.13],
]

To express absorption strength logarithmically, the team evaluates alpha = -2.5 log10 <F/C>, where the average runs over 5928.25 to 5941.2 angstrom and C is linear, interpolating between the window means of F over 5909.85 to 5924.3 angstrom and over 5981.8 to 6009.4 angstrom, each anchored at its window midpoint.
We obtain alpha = 0.21 mag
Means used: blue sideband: 49.3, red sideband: 47.8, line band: 40.5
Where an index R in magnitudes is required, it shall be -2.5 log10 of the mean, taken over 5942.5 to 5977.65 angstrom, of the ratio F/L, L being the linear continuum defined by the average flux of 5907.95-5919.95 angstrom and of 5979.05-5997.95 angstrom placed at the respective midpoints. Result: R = 0.037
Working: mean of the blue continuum 50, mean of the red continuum 47.7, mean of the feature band 46.9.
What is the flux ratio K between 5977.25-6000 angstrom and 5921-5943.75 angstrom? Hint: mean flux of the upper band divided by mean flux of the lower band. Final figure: 1.14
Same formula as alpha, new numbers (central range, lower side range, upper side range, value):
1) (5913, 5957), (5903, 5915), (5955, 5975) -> 0.06 mag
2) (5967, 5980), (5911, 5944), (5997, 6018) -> -0.04 mag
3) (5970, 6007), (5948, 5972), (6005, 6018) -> -0.02 mag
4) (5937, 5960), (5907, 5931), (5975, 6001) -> 0.01 mag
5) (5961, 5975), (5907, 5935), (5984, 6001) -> 0.01 mag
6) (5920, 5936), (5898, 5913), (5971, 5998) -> 0.15 mag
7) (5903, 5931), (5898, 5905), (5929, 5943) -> -0.08 mag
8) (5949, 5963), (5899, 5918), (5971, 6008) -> 0.02 mag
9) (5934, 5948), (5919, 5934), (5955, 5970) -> -0.03 mag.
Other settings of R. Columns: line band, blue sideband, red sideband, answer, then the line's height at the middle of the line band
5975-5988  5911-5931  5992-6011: 0.01 mag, 47.5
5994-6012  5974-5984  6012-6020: -0.03 mag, 46.9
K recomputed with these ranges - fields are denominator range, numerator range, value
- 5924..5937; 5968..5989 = 1.21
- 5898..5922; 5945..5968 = 0.97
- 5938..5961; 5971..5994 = 1.02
